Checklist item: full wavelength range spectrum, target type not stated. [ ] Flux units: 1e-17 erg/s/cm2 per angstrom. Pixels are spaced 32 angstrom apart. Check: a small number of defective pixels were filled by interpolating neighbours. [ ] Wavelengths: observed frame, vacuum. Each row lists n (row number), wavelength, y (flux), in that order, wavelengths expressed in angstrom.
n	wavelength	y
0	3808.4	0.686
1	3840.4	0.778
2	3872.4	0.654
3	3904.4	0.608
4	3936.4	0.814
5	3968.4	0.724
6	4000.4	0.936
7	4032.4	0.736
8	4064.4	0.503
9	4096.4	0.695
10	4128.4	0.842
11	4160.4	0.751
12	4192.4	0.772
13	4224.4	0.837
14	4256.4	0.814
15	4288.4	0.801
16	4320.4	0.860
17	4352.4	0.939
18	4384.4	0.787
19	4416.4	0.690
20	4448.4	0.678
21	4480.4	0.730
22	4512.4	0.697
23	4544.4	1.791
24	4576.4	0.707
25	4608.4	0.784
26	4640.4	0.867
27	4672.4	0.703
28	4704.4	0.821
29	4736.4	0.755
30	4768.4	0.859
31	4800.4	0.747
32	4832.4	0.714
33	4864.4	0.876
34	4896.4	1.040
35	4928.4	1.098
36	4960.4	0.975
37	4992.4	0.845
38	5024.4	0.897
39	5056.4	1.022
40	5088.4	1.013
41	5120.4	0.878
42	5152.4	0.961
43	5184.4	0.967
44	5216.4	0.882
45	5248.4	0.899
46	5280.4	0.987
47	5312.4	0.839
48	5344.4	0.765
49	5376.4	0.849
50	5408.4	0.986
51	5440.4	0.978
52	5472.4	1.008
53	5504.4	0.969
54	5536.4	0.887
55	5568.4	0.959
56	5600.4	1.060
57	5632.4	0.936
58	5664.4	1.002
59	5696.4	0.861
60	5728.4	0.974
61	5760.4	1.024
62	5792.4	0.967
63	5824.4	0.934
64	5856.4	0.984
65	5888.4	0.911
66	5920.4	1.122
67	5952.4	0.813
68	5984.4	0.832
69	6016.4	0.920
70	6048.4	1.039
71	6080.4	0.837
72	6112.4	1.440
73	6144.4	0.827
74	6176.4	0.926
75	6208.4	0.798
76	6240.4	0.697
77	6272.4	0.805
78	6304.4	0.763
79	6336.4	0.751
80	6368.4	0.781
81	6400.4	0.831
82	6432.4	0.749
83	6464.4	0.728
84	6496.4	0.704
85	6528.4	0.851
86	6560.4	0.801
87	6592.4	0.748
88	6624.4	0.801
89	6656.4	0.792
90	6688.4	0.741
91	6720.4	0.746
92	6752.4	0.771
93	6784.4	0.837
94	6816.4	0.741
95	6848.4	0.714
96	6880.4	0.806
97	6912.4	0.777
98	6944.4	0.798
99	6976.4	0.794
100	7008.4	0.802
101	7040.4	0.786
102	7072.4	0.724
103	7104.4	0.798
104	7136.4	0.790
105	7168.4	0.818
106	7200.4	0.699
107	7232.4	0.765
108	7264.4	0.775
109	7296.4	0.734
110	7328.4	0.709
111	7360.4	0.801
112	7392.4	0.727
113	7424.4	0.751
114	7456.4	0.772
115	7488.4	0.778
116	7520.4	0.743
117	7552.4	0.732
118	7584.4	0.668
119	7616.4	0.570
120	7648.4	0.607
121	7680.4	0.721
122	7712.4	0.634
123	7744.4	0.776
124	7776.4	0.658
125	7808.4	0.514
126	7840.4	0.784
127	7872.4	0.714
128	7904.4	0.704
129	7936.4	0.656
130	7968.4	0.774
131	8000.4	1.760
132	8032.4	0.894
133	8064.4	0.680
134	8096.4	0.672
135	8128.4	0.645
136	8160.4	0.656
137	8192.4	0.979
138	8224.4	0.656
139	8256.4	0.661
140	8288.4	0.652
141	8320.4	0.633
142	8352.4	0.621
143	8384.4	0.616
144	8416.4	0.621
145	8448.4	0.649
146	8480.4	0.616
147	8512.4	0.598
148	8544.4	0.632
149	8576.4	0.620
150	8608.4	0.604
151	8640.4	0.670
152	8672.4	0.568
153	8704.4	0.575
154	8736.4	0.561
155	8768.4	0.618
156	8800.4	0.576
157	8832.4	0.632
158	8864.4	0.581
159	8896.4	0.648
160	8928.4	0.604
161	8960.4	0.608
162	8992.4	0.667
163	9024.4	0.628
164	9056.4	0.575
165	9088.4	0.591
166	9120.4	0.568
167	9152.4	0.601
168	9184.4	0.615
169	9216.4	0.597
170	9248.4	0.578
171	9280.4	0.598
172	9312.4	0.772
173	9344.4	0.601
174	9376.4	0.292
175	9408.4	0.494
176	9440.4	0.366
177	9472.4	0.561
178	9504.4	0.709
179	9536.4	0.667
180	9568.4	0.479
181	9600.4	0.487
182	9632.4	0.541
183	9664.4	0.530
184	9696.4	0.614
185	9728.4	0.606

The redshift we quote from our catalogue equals 0.219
